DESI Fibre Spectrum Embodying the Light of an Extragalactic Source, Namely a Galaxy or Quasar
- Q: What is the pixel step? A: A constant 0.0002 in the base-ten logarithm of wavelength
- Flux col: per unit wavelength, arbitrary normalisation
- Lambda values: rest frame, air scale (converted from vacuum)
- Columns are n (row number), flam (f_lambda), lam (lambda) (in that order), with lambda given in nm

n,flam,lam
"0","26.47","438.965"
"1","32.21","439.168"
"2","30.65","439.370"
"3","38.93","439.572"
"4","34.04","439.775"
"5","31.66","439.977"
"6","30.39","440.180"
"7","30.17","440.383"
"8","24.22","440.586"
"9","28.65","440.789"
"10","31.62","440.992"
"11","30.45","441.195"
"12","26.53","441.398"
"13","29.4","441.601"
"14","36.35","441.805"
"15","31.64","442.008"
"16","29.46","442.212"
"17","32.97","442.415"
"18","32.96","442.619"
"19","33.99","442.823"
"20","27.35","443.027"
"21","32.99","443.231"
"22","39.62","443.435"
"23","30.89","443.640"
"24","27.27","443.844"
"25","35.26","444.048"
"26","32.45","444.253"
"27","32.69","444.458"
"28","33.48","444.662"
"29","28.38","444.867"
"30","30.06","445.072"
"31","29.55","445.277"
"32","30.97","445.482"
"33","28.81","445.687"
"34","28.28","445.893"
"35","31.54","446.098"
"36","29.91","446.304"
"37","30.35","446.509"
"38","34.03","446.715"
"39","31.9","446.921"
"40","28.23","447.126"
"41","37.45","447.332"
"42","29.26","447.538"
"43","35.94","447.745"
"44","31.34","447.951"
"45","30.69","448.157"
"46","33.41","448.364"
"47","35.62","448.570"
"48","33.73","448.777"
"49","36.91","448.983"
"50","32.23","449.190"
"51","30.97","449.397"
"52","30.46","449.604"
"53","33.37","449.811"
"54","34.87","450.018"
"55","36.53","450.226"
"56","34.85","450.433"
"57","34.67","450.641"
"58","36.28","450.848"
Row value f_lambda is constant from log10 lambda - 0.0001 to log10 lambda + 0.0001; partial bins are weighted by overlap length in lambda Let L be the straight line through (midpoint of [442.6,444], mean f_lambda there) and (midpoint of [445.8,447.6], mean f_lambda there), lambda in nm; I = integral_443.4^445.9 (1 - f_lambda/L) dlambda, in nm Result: 0.048 nm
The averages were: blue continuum 32.2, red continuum 31.3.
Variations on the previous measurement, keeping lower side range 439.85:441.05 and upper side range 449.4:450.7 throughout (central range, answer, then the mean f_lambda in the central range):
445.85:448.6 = 0.049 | 32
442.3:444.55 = -0.127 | 32.6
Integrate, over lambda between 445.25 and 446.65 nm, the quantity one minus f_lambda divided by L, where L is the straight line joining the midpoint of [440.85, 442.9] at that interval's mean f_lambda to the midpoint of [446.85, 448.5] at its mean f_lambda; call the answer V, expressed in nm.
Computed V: 0.089 nm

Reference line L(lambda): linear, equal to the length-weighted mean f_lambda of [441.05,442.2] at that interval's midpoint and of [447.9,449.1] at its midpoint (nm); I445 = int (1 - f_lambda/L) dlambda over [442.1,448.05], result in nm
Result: 0.11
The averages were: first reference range 30.8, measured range 31.6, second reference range 33.7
